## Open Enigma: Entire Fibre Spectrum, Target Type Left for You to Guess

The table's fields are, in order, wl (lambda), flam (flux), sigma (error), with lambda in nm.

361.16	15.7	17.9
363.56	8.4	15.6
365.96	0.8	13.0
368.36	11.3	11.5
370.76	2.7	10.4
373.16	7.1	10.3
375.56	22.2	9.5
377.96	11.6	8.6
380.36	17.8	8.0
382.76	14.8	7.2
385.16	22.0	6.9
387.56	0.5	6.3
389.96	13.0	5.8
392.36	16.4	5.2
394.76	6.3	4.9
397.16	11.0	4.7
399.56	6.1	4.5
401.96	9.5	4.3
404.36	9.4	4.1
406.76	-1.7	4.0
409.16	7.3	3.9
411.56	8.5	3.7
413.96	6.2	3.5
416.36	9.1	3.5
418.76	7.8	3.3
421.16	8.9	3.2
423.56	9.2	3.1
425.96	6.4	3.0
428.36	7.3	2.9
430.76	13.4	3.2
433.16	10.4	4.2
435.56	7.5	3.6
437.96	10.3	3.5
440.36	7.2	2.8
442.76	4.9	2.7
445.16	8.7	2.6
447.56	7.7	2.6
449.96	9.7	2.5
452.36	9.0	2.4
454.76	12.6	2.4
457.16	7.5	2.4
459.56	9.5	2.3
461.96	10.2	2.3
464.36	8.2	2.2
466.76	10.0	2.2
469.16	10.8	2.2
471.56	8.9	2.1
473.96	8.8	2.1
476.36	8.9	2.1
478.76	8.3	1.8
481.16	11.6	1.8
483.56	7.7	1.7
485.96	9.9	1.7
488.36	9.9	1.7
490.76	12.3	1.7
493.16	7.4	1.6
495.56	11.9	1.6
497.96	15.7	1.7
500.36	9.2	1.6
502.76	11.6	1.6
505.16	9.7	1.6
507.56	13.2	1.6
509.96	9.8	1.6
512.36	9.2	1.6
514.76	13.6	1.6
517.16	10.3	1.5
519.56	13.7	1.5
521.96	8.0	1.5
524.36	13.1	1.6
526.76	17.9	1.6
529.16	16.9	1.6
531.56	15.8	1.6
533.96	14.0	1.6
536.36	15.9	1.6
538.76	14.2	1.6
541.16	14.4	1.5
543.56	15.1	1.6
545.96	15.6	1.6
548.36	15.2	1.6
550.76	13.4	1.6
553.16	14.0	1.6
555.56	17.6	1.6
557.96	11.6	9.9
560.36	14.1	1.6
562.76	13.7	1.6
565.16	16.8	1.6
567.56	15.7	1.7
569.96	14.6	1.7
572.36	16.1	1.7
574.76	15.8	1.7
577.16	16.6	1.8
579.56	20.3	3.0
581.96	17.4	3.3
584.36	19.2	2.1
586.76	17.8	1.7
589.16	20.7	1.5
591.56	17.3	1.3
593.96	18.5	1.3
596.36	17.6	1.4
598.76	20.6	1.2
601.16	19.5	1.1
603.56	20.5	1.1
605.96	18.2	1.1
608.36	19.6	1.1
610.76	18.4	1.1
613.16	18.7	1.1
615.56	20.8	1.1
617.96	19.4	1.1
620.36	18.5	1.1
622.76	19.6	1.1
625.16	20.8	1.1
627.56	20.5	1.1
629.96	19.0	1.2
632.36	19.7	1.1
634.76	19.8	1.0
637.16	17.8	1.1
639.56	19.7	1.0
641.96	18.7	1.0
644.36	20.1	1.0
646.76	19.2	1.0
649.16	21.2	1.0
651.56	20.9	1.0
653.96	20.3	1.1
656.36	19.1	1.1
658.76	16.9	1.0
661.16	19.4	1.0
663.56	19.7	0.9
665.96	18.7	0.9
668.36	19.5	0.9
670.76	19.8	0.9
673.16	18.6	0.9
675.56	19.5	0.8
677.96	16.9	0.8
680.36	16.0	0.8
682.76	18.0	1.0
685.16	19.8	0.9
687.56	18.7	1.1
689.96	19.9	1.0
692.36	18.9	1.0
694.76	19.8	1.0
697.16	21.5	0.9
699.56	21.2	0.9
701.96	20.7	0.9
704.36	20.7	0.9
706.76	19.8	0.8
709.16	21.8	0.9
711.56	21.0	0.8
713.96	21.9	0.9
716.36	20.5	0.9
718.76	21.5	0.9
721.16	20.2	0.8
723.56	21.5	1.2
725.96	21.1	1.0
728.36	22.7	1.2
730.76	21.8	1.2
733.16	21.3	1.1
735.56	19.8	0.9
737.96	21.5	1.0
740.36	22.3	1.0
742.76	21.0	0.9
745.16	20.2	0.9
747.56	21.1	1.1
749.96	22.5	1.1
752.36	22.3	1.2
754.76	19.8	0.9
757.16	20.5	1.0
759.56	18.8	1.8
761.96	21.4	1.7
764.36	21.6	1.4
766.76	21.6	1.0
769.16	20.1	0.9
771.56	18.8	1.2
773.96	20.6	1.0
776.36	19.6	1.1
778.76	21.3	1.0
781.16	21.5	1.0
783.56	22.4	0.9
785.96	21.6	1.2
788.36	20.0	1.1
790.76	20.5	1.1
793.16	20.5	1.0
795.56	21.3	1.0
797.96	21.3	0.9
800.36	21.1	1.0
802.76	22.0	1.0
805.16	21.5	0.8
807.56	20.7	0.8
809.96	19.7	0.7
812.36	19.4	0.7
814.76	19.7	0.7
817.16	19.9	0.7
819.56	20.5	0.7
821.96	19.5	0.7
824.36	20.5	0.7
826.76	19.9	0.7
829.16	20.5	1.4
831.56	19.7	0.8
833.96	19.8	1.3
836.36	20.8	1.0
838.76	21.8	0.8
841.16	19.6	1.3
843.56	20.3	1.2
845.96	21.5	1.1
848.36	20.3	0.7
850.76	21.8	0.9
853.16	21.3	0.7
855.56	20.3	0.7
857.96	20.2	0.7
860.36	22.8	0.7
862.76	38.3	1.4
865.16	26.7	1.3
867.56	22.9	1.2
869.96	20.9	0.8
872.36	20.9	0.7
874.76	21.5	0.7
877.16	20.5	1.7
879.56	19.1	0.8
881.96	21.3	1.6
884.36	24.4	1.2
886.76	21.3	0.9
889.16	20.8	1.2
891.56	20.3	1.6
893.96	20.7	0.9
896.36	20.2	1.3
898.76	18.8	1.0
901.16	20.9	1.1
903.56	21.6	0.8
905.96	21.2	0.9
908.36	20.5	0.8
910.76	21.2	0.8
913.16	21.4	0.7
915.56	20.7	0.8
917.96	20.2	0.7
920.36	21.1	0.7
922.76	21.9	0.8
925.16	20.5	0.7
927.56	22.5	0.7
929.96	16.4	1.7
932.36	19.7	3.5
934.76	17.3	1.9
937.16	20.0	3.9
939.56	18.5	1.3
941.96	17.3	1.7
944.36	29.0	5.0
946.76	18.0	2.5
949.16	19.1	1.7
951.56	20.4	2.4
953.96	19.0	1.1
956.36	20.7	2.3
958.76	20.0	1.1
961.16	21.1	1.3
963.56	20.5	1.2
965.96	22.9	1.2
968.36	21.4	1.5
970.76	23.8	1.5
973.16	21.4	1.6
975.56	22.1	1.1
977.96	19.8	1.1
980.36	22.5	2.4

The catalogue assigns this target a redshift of 0.32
